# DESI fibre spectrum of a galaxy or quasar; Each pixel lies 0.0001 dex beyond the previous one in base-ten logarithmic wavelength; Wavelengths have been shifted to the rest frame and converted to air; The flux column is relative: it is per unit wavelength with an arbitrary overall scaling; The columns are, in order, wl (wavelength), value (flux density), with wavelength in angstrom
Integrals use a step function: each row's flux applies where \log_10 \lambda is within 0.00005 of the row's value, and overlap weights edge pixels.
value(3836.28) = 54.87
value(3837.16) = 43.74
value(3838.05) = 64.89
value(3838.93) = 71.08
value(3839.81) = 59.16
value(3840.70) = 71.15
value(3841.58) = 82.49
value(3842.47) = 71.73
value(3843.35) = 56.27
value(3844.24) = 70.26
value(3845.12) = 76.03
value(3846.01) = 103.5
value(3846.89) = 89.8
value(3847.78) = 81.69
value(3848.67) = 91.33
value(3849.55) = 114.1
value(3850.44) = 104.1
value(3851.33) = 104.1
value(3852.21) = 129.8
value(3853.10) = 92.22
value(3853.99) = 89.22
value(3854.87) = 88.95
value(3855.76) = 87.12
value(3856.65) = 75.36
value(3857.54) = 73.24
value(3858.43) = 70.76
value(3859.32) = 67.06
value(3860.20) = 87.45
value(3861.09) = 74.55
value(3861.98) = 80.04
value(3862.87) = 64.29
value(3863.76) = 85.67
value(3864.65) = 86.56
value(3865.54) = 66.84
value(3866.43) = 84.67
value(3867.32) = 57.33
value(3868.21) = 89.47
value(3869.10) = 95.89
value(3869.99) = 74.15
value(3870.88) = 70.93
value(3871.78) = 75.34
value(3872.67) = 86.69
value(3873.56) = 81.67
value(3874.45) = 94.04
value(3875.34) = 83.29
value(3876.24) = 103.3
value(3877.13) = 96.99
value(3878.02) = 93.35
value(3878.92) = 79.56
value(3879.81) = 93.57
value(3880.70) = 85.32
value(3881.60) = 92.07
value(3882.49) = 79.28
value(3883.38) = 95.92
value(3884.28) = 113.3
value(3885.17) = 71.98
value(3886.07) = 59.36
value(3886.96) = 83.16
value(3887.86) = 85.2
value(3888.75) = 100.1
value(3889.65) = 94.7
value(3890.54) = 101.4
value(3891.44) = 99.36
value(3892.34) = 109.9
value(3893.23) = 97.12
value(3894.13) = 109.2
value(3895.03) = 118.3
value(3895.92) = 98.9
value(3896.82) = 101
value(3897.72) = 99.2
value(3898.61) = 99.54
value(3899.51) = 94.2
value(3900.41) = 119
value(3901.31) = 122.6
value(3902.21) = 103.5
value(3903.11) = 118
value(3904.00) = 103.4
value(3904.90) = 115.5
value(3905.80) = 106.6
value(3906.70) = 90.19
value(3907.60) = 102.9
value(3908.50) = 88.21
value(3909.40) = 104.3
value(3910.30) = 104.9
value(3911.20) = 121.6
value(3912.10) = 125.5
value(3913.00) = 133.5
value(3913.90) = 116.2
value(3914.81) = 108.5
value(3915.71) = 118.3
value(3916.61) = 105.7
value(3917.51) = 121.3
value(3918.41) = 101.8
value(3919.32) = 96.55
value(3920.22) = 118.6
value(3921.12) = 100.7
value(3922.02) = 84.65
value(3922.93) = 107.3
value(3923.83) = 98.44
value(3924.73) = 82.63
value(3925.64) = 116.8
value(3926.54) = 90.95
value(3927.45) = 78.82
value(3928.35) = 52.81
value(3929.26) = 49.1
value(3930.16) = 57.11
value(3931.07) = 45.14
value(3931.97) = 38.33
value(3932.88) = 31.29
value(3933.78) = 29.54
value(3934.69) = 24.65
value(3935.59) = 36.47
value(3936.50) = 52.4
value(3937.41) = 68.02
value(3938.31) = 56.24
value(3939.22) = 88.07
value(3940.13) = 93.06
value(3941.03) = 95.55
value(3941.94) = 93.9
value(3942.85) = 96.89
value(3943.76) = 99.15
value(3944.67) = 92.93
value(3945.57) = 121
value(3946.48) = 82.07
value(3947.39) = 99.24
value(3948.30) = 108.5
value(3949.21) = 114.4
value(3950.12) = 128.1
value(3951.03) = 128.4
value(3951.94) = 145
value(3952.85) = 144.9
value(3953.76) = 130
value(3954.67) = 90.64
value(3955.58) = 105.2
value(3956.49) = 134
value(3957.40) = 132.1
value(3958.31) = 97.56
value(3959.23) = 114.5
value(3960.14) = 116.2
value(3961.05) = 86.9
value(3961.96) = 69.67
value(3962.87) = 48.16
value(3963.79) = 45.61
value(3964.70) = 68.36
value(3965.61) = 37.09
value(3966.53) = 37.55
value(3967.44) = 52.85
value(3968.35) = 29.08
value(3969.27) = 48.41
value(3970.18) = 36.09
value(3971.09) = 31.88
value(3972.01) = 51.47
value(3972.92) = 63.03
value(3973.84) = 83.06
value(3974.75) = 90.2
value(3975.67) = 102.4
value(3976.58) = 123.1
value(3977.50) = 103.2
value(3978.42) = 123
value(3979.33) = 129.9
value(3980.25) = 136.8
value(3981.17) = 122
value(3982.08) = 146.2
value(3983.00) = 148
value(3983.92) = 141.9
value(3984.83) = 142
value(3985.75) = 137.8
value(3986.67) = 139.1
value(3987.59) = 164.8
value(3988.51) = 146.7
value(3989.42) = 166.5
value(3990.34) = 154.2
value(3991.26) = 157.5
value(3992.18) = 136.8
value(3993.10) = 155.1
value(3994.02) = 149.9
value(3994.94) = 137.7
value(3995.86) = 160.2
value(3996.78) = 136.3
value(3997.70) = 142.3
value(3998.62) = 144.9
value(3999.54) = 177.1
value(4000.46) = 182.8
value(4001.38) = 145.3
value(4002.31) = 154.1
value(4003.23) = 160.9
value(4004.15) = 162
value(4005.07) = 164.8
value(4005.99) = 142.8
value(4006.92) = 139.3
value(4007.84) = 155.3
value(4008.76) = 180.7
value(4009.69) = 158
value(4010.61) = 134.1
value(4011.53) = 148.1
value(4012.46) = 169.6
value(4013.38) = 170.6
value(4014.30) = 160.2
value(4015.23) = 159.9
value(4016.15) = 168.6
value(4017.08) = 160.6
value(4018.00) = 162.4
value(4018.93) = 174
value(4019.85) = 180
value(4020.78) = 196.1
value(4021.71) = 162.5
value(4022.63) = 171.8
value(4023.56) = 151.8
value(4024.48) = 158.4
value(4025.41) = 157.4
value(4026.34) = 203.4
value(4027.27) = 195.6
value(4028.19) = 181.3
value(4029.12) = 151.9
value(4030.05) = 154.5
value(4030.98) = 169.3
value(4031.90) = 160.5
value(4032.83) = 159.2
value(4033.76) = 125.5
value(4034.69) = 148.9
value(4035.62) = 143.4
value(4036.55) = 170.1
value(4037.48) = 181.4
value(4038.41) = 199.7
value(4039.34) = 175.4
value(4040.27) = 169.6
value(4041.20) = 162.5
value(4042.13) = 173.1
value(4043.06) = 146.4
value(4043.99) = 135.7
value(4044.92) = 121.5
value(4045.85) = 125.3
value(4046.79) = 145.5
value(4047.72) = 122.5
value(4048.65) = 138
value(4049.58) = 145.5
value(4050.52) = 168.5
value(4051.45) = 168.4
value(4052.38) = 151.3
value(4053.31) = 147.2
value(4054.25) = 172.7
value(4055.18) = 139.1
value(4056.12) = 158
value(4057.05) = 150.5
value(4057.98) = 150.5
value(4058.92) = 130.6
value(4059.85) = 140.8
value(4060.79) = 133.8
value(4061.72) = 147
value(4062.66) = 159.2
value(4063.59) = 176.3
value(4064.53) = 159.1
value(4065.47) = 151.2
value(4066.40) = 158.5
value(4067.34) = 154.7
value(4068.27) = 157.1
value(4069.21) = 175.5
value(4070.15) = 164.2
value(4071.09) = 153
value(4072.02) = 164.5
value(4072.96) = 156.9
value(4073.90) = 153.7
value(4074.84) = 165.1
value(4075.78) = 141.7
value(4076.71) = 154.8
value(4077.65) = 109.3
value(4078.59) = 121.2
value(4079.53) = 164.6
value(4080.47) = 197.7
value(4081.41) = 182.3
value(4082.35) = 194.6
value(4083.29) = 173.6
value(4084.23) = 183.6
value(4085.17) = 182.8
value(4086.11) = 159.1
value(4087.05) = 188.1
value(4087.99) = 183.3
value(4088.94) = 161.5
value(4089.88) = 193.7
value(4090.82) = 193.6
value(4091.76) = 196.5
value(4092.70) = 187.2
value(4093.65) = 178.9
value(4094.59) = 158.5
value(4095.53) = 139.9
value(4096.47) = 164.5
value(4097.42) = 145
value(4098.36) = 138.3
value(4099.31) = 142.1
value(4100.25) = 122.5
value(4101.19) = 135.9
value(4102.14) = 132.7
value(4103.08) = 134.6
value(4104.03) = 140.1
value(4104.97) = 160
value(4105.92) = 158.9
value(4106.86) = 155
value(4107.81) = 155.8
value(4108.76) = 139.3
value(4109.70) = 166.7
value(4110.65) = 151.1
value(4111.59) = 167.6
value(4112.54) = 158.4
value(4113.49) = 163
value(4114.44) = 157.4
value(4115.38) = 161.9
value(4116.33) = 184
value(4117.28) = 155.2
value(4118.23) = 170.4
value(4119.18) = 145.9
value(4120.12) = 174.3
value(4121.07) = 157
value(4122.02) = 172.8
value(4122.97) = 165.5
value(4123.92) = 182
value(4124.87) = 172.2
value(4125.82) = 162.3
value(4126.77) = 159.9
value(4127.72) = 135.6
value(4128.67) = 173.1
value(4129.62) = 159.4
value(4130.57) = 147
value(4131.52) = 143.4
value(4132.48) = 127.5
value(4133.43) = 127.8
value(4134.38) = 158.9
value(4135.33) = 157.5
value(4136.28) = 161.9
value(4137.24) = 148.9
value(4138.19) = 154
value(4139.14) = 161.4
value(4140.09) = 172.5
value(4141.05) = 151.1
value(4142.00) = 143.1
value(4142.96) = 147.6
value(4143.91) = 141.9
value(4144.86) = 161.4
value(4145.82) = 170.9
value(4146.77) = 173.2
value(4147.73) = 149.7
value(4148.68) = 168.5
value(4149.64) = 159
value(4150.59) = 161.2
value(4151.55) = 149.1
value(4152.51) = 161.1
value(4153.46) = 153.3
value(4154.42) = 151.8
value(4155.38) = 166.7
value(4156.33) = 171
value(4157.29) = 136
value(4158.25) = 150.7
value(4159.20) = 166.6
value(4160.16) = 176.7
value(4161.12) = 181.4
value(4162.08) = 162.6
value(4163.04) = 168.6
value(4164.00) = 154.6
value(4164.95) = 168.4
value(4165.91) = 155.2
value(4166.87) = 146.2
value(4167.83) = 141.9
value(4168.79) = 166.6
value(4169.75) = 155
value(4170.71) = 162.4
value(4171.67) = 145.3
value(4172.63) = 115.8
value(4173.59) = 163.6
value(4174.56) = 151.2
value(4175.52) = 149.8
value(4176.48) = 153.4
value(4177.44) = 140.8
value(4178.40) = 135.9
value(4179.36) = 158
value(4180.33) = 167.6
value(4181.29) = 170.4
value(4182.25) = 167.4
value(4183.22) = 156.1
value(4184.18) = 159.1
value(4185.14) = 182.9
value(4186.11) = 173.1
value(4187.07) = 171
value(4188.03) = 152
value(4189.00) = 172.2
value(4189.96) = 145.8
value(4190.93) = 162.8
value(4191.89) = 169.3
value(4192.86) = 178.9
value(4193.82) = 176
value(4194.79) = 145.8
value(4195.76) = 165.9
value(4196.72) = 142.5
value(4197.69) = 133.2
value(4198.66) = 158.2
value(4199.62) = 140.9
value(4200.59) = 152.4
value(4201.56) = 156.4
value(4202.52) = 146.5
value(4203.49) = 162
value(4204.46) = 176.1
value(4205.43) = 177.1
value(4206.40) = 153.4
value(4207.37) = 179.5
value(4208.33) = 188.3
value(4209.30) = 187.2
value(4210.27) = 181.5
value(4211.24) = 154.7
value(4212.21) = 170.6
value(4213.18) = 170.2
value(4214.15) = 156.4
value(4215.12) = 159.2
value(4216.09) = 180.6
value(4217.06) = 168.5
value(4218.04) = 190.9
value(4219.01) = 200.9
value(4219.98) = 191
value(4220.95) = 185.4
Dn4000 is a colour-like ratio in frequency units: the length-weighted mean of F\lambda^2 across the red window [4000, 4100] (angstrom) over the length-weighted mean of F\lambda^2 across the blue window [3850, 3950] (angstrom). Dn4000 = 1.92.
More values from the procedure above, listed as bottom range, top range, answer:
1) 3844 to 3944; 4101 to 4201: 2.00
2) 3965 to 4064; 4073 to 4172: 1.17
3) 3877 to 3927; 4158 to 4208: 1.80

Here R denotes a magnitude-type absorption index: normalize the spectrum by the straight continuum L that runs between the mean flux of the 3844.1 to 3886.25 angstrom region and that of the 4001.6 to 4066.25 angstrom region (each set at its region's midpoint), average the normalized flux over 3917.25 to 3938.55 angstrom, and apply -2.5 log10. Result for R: 0.47 mag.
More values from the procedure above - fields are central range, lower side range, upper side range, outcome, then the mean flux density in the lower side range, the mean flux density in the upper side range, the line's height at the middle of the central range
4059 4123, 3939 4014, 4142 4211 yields -0.128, 119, 160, 142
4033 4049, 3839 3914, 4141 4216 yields -0.182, 91.7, 160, 129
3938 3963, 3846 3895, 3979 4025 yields 0.223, 88.2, 155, 129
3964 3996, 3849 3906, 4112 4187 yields 0.081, 91.8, 158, 117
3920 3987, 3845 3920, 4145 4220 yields 0.233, 95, 162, 111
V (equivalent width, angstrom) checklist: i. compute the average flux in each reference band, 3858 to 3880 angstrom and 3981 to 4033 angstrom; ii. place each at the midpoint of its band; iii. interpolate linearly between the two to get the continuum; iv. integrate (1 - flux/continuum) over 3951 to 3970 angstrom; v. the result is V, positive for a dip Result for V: 6.4 angstrom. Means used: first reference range 81.6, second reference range 158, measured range 87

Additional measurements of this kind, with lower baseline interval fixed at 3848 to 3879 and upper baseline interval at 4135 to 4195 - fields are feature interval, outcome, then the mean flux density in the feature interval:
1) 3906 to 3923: -1.71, 108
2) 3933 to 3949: 4.05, 78.3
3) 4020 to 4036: -4.99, 165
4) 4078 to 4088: -2.56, 174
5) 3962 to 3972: 5.94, 44.9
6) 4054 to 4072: -2.73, 154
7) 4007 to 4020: -4.25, 162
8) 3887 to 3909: -2.06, 103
